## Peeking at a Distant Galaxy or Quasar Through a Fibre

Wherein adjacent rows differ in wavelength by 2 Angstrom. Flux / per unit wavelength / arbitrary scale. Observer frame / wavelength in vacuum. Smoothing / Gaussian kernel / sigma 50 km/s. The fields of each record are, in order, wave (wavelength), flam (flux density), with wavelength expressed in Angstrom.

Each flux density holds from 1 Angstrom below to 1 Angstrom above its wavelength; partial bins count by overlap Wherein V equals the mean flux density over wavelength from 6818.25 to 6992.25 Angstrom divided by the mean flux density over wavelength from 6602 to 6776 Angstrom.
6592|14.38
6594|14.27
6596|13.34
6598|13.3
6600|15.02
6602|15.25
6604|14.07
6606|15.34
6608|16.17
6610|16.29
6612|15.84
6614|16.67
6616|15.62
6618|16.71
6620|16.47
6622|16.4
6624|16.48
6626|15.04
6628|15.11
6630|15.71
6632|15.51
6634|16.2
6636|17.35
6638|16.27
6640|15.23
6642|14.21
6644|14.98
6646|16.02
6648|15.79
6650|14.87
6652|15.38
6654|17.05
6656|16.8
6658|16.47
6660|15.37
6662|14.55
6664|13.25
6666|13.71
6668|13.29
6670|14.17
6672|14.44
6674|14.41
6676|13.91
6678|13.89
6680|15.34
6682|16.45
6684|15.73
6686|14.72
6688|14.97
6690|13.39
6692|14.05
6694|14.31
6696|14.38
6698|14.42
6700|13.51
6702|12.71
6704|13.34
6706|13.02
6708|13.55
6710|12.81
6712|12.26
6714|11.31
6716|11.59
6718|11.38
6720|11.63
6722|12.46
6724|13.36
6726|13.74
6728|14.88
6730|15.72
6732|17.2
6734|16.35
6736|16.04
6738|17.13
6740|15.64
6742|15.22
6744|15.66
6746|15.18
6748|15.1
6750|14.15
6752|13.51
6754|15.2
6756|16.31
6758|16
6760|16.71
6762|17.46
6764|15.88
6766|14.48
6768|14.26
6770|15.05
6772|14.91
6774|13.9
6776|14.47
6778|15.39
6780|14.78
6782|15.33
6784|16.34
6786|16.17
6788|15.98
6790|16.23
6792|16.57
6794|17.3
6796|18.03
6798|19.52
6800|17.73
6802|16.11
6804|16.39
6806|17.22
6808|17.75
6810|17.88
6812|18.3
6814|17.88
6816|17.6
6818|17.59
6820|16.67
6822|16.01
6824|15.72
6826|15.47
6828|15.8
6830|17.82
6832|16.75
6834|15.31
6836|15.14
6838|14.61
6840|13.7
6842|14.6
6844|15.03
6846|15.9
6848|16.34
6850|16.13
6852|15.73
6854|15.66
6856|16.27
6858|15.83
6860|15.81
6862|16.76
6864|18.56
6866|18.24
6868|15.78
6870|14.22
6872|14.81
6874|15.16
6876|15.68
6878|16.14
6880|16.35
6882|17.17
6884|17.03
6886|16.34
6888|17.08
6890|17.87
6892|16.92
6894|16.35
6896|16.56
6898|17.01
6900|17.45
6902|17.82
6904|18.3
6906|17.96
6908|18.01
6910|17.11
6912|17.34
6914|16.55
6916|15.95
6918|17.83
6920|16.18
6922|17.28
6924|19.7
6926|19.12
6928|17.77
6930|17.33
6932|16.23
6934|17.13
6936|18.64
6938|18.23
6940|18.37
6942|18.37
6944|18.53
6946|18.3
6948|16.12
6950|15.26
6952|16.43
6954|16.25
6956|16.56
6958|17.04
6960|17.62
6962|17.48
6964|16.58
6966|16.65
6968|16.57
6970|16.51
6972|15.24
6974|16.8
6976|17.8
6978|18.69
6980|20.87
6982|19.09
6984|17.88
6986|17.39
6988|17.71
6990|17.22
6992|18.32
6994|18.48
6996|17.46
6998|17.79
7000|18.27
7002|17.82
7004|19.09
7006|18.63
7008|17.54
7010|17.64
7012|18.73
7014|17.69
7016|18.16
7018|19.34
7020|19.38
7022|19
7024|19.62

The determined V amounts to 1.1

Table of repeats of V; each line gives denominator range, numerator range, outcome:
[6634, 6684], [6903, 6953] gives 1.16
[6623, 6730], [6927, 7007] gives 1.22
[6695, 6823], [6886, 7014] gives 1.14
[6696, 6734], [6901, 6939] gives 1.32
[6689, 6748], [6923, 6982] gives 1.25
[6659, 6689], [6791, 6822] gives 1.20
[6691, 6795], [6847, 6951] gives 1.15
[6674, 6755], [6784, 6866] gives 1.16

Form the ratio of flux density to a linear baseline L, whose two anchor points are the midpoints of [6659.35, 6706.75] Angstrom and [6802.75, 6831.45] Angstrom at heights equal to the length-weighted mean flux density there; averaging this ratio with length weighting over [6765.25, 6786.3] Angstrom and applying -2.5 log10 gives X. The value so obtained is 0.08 mag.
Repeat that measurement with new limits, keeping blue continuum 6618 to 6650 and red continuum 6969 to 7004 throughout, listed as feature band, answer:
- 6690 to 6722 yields 0.24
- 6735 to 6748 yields 0.04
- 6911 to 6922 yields 0.04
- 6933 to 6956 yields 0.02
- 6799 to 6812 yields -0.03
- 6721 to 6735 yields 0.11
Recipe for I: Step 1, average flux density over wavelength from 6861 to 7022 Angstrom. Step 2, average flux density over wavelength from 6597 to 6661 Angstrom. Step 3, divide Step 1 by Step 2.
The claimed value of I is 1.11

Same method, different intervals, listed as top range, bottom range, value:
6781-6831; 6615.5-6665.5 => 1.08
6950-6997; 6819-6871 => 1.09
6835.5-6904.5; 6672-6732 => 1.18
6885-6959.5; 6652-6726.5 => 1.24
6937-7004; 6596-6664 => 1.12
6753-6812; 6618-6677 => 1.06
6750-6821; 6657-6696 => 1.12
